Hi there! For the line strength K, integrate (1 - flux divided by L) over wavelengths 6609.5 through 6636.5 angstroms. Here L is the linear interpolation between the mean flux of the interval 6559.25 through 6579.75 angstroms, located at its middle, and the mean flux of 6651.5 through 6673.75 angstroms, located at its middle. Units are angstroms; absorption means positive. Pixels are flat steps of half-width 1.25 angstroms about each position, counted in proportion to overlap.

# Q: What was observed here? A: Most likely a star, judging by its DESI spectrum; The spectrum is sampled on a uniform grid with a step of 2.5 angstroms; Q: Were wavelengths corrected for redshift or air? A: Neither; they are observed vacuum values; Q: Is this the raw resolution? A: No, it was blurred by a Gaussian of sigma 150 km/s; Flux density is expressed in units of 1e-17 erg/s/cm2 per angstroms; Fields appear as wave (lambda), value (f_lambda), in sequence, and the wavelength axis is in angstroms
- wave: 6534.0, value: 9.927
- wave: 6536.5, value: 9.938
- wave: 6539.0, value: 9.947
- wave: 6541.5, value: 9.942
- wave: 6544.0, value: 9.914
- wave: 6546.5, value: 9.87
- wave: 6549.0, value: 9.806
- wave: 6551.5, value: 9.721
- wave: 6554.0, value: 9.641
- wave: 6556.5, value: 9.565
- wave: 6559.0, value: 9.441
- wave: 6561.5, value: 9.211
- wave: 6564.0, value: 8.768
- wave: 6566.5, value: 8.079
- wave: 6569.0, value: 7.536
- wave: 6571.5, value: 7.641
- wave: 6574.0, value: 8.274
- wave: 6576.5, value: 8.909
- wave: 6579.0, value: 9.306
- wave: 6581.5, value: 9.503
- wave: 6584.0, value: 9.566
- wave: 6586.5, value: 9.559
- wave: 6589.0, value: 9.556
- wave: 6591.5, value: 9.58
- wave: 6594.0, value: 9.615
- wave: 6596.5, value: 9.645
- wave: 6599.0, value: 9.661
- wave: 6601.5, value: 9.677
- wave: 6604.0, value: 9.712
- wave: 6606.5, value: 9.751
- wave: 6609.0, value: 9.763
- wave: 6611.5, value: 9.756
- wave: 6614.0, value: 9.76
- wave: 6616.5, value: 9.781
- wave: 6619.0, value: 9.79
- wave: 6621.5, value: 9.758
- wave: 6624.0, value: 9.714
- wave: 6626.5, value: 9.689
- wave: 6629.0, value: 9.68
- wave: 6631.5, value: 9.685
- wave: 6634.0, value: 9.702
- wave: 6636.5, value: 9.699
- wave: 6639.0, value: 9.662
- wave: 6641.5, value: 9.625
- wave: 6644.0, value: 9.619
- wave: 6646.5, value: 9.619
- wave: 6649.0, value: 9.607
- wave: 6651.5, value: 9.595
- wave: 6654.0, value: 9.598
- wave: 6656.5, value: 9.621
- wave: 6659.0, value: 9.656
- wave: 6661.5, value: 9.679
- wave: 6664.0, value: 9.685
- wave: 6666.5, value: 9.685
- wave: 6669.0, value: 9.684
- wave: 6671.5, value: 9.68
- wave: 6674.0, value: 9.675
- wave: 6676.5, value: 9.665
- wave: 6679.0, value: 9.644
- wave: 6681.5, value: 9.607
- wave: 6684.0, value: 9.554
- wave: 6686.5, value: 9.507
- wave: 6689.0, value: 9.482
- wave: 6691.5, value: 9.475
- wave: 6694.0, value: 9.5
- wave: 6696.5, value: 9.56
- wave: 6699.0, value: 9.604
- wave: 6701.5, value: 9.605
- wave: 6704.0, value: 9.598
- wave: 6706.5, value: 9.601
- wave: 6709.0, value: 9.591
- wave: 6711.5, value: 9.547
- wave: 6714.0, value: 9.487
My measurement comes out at -1.7 angstroms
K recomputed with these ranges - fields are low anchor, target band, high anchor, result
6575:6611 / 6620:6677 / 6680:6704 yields -0.7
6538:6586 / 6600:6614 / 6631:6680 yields -0.5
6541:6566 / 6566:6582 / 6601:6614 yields 2.0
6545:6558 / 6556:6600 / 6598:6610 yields 2.9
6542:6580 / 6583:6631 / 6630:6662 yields -1.6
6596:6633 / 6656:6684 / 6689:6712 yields -0.1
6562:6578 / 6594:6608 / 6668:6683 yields -1.6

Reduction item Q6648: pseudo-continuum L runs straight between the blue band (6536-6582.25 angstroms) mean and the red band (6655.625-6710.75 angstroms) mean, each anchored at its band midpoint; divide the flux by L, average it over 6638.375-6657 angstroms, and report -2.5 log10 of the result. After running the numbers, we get -0.01 mag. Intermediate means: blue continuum 9.2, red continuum 9.61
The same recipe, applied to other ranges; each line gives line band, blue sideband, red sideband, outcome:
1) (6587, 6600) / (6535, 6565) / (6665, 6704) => 0.00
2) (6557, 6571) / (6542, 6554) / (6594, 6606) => 0.14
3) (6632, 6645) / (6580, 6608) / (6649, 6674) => 0.00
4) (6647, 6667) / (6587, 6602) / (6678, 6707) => -0.01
